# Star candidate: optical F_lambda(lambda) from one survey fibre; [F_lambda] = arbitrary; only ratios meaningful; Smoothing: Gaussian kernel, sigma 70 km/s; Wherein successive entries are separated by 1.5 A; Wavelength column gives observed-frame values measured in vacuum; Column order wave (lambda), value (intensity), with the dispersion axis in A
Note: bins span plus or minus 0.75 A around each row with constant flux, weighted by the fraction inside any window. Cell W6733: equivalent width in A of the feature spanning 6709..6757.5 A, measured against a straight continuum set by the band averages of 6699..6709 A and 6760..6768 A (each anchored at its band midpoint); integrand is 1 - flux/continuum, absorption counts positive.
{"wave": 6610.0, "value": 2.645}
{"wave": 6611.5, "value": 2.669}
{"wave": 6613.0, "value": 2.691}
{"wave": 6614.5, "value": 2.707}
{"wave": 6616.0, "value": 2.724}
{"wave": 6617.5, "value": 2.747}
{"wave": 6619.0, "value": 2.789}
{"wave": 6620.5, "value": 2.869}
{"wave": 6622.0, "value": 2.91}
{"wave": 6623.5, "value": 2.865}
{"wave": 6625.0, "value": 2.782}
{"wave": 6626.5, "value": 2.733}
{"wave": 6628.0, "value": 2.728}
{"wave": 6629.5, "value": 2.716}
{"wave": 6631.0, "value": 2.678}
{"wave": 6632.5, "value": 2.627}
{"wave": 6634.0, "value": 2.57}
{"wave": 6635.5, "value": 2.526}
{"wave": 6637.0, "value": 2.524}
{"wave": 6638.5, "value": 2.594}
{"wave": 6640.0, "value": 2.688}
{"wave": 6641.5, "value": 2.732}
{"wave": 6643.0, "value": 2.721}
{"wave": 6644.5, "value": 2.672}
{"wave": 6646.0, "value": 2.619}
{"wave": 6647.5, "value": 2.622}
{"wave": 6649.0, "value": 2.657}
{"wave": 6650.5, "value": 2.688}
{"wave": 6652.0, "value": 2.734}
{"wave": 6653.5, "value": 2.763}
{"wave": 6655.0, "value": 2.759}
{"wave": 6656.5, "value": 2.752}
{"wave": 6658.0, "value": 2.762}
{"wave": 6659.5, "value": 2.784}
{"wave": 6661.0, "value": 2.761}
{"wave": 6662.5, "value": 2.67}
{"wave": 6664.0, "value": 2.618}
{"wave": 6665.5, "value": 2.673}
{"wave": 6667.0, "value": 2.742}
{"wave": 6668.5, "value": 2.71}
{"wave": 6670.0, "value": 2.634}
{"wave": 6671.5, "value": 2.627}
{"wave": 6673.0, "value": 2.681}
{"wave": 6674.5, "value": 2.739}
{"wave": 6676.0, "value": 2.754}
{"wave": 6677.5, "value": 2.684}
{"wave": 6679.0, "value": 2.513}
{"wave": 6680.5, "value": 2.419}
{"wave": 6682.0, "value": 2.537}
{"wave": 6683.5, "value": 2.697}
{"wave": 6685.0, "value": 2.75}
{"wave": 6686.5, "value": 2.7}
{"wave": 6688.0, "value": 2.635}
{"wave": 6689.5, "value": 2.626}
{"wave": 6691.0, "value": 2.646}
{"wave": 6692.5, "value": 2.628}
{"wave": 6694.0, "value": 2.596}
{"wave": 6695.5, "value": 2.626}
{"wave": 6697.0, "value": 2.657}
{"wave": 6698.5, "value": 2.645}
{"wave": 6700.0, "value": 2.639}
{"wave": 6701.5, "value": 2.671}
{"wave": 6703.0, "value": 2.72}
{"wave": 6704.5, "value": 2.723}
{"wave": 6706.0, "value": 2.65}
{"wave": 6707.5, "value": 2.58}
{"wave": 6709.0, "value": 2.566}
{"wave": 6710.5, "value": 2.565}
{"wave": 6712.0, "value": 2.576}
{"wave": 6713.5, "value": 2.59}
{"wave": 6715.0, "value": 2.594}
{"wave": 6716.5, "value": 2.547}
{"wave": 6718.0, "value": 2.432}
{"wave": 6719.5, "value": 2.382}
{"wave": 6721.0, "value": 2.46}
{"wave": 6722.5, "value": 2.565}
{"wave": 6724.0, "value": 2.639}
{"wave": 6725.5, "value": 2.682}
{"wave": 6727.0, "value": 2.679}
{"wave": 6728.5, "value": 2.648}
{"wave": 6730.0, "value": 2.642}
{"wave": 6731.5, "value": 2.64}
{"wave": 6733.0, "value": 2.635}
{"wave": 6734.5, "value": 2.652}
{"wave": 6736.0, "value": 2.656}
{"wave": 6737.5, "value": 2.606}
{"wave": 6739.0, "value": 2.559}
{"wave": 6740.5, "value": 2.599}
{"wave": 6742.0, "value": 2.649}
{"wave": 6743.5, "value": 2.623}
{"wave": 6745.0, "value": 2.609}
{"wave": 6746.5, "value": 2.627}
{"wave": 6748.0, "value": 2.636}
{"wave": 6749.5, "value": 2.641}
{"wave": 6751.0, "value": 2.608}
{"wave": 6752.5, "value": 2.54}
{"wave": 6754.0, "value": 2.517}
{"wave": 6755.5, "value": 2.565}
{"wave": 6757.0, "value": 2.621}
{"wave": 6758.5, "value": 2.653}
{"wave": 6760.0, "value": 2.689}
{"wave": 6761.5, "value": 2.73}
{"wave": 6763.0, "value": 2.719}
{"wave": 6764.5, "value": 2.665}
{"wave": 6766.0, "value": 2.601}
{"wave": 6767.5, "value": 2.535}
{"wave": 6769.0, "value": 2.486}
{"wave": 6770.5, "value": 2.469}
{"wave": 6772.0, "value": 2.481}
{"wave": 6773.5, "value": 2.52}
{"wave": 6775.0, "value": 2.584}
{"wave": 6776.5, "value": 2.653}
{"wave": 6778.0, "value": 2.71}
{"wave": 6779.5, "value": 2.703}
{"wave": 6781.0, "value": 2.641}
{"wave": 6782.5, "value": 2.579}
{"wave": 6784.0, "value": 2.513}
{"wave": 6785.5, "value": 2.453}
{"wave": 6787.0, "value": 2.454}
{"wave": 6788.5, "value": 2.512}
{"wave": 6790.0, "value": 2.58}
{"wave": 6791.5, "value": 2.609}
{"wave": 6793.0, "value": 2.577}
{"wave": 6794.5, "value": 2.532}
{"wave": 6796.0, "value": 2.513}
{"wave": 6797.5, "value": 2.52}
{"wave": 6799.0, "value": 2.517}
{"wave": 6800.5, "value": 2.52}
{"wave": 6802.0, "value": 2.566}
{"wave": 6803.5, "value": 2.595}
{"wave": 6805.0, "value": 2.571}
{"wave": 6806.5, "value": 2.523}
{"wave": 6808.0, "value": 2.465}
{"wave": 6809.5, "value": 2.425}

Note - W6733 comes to 1.2 A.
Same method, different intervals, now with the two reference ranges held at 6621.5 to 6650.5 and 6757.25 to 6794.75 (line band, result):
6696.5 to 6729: 0.37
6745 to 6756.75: 0.05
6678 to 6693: 0.18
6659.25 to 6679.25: -0.21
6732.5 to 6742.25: -0.03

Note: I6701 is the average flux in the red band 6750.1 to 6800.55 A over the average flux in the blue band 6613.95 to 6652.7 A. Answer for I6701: 1.0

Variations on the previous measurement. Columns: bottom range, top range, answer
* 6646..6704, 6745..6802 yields 0.97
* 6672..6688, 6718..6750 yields 0.98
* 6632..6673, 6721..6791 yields 0.97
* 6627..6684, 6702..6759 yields 0.98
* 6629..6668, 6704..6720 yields 0.96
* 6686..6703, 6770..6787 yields 0.97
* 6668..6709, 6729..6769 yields 0.99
